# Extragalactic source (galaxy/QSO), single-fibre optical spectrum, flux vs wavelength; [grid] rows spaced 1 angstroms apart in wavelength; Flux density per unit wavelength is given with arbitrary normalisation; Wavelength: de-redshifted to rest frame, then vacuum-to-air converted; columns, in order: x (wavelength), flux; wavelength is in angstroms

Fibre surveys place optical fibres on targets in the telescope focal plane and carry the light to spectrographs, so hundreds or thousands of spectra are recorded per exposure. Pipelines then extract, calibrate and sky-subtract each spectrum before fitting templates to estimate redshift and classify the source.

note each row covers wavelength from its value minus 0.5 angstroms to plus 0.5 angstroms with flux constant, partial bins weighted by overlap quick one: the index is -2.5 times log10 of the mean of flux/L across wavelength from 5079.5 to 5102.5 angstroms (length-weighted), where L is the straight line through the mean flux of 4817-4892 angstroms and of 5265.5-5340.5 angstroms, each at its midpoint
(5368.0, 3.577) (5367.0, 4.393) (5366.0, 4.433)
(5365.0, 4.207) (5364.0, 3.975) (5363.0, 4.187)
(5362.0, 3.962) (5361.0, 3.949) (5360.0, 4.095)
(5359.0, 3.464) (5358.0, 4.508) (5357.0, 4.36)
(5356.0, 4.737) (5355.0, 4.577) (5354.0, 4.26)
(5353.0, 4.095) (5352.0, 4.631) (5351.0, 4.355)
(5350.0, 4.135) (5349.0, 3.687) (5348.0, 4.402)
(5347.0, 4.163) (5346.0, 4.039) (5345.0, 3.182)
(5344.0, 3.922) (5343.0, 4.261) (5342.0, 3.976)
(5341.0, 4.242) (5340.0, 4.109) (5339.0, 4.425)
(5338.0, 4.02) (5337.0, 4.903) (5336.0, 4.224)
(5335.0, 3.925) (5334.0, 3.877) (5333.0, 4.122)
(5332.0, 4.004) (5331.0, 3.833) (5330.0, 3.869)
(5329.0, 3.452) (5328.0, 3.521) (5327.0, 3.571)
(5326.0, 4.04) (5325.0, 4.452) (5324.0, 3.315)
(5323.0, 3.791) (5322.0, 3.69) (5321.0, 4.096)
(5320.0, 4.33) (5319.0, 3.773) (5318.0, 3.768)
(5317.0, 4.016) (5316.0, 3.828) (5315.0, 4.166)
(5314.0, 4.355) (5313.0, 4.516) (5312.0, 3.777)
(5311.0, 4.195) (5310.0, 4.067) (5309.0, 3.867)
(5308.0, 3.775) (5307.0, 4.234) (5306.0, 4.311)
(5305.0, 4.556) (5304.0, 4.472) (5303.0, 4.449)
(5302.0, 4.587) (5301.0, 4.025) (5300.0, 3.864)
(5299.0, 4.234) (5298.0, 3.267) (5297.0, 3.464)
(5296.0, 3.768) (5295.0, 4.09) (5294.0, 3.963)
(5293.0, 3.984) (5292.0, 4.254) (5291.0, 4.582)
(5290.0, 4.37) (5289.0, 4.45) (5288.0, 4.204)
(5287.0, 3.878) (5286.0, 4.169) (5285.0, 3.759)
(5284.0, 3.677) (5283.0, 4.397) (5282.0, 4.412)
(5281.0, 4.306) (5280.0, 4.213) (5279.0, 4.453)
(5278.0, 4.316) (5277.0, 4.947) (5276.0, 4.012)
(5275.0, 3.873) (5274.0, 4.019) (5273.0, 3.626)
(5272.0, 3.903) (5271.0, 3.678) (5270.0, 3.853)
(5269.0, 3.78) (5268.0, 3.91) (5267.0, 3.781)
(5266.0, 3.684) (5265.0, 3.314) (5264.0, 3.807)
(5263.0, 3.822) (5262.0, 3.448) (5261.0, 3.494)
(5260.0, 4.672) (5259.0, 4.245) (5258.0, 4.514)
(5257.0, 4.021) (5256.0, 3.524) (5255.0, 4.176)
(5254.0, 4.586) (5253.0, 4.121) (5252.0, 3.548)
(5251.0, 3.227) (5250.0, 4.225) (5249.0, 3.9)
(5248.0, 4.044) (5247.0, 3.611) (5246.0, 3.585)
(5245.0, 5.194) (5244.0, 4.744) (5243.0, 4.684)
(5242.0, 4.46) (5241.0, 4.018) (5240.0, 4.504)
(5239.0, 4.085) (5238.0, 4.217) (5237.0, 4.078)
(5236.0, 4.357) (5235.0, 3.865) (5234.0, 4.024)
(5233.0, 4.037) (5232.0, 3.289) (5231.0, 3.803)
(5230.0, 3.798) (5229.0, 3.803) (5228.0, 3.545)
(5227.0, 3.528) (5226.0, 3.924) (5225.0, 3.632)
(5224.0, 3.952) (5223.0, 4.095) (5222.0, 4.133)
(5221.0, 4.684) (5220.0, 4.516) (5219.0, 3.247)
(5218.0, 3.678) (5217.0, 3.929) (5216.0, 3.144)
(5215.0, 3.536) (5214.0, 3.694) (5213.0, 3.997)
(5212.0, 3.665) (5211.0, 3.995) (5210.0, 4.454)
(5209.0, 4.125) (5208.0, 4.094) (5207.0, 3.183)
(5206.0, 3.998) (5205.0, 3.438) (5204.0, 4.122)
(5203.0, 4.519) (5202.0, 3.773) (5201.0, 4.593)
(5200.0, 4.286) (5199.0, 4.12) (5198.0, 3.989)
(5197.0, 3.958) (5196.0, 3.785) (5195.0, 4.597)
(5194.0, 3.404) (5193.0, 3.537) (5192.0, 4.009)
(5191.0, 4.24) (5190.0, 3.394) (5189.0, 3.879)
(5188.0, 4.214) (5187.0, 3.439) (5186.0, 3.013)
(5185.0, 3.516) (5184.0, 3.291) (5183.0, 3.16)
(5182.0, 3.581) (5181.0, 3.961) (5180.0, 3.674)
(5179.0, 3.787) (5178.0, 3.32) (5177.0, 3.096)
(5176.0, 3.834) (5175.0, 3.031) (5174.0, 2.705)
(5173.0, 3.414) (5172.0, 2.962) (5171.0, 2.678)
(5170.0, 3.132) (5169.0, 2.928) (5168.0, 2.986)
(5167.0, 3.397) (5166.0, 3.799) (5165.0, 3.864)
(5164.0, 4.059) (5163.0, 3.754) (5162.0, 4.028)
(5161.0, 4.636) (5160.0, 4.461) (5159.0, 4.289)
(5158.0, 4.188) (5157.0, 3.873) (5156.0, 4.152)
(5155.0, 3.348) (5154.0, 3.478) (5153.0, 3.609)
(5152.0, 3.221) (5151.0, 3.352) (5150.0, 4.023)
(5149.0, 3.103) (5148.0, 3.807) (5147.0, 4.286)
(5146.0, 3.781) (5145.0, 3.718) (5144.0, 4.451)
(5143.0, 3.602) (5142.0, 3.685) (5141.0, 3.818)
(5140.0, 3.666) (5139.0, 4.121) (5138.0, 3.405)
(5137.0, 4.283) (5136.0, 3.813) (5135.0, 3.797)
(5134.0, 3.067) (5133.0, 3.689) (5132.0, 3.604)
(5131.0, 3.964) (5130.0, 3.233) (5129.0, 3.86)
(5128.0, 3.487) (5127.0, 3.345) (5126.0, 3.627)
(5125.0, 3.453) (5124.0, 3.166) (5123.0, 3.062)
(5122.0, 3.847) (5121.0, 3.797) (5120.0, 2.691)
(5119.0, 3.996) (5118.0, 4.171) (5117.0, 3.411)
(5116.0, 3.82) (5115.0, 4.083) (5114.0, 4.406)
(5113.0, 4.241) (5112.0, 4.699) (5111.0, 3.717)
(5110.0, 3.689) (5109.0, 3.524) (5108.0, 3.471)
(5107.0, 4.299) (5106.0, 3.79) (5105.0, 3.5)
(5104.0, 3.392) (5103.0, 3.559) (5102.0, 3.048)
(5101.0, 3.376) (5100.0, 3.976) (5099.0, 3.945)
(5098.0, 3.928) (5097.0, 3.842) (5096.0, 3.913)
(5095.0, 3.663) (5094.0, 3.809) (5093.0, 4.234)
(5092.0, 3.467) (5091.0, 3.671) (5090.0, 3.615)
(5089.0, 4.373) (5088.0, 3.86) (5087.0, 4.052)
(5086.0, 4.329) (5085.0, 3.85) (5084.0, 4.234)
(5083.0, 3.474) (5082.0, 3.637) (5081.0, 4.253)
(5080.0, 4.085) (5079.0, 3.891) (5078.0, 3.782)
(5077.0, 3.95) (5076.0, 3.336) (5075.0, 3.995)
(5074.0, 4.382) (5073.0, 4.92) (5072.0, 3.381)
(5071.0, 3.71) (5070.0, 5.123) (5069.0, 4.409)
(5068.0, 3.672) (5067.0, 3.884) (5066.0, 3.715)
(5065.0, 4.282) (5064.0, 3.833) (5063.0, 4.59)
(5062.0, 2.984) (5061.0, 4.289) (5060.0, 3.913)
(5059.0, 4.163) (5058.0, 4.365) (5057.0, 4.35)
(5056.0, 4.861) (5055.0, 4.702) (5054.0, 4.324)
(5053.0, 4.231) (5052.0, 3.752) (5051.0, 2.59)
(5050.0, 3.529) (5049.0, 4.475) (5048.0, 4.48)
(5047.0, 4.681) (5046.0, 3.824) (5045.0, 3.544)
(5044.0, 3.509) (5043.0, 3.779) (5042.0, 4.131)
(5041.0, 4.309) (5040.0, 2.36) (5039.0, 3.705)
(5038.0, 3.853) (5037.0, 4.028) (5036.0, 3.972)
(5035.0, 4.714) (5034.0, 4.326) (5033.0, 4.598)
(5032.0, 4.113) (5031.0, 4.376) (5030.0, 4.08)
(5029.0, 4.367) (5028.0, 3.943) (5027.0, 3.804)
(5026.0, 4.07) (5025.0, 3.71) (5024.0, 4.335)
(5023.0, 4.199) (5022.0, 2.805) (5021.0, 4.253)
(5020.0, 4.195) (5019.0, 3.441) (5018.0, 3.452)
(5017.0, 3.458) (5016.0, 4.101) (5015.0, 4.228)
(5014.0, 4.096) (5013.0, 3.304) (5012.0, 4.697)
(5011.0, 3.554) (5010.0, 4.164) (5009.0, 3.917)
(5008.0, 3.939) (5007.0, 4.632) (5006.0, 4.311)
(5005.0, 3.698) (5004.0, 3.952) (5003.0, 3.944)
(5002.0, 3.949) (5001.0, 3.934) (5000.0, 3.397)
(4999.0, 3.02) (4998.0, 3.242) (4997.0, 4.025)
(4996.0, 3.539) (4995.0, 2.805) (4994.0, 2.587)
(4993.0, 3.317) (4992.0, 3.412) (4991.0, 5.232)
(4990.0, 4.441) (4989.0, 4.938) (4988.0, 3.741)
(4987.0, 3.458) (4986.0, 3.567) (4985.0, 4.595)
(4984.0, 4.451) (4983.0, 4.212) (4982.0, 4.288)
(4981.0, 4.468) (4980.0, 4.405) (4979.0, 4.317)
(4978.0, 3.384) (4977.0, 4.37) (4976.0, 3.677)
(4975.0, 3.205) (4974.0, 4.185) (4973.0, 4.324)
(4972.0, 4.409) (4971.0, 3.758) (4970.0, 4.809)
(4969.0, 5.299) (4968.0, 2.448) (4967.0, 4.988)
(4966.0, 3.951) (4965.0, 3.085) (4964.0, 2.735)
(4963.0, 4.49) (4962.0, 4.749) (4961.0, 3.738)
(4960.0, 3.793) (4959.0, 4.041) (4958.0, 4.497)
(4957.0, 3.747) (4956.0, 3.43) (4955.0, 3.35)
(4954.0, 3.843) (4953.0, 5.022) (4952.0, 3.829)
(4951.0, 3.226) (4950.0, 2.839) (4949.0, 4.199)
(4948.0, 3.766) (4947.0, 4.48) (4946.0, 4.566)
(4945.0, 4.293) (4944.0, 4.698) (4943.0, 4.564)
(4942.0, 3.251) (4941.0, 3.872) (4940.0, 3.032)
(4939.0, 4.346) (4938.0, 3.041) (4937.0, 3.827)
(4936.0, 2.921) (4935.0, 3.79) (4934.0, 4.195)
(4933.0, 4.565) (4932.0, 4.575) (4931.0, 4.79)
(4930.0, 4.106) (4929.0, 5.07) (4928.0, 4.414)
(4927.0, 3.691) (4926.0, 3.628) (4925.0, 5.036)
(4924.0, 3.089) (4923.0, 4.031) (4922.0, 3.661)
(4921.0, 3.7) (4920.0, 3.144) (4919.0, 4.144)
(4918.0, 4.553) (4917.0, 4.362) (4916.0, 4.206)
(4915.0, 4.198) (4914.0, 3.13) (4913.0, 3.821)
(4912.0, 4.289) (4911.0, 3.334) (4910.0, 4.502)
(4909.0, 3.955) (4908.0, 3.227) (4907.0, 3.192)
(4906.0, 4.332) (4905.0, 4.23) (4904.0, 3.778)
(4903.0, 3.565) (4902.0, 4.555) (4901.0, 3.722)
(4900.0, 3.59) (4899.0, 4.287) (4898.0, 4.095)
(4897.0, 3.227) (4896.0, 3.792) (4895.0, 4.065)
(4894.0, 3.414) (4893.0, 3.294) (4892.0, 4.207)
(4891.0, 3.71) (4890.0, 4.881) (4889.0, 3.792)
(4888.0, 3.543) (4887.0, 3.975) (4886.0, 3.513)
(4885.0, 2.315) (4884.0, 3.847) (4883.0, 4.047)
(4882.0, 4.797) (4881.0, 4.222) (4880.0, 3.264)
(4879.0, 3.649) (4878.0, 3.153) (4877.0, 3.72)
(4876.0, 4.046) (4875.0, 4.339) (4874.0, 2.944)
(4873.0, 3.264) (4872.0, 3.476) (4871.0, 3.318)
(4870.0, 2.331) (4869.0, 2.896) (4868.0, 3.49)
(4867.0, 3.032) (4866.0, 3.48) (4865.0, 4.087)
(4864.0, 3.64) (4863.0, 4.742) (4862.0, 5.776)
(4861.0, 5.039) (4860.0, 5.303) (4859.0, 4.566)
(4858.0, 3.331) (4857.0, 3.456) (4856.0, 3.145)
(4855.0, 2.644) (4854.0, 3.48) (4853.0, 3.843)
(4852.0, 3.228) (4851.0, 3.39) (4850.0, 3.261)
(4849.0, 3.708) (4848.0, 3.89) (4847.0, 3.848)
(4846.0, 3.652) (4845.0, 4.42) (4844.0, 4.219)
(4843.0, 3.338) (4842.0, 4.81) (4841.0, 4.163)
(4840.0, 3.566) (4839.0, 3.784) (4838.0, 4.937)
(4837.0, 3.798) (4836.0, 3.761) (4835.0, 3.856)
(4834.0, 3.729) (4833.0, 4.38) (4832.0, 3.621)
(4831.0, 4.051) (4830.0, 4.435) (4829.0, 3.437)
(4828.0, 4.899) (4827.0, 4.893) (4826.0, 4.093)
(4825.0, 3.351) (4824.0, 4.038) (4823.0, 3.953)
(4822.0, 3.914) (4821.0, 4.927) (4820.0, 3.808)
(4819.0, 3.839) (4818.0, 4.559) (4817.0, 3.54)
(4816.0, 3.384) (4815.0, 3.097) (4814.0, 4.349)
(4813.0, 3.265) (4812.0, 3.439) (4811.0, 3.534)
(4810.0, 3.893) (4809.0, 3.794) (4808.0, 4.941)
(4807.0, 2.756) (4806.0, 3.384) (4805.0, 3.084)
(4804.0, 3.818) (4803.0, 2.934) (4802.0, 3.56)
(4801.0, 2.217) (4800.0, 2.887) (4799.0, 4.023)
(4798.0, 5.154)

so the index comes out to 0.03 mag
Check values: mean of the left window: 3.86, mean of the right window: 4.05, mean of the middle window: 3.85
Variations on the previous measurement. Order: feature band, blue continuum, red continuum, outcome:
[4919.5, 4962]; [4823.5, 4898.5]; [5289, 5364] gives -0.02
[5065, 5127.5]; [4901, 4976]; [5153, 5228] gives 0.00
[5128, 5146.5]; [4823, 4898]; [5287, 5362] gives 0.06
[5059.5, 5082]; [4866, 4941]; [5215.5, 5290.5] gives -0.03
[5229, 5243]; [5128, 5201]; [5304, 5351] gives -0.06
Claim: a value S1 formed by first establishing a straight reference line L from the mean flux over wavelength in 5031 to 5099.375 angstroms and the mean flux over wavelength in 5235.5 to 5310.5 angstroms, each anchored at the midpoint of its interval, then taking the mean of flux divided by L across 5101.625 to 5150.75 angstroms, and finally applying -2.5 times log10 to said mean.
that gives 0.09 mag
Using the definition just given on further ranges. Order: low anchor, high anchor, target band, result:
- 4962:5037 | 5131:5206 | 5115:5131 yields 0.07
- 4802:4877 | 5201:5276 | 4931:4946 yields -0.04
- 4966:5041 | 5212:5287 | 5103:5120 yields 0.04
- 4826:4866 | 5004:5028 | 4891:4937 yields 0.01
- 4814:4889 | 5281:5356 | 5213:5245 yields 0.01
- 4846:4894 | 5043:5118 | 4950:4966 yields 0.00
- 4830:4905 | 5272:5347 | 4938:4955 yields -0.03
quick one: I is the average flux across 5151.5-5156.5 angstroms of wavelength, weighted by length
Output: 3.56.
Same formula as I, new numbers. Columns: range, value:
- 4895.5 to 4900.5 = 3.8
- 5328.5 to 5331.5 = 3.72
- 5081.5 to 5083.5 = 3.56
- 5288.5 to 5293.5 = 4.33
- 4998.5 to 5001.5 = 3.45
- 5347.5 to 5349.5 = 4.04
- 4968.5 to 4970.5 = 5.05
